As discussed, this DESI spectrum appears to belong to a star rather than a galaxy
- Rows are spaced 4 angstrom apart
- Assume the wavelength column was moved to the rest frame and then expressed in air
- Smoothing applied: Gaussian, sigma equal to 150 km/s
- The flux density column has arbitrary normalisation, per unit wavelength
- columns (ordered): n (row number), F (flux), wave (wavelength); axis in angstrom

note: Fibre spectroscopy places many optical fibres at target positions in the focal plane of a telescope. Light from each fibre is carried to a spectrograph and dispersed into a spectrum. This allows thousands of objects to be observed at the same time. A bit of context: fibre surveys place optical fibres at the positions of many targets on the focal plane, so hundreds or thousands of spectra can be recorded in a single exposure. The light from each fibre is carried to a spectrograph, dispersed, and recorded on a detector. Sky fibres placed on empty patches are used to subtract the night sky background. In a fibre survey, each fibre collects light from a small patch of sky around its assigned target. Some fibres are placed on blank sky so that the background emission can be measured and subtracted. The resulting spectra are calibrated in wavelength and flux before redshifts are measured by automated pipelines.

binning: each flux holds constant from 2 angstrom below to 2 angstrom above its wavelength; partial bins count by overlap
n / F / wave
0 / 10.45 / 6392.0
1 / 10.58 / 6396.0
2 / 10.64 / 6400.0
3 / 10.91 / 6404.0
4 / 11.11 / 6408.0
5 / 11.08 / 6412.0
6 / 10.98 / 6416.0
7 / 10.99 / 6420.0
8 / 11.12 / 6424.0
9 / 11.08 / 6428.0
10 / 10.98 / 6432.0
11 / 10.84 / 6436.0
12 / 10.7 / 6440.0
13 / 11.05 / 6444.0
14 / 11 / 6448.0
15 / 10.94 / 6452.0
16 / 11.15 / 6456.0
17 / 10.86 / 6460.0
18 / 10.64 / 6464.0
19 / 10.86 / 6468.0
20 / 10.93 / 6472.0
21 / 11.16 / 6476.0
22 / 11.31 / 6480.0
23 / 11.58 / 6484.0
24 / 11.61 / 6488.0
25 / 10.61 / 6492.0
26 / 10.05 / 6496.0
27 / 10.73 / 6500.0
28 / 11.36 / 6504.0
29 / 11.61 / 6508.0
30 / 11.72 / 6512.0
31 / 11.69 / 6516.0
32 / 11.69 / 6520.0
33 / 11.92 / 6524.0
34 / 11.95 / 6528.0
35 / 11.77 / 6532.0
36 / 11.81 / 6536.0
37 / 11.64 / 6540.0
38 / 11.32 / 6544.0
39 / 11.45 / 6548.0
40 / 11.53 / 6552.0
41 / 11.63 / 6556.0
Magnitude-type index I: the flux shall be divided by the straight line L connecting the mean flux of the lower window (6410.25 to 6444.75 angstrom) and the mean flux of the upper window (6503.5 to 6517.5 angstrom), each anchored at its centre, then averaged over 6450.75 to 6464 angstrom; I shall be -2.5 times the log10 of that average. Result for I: 0.03 mag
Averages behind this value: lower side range 11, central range 10.9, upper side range 11.6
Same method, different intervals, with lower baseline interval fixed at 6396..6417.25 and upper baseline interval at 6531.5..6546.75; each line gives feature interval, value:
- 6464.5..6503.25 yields 0.03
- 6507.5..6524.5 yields -0.02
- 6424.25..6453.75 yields 0.01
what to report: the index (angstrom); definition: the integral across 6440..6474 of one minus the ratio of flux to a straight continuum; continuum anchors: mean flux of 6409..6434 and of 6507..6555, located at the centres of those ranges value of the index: 1.0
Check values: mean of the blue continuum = 11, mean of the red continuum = 11.7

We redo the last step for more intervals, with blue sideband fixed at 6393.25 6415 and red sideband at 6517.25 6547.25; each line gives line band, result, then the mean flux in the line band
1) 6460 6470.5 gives 0.5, 10.8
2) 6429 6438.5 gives 0.1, 10.9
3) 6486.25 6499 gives 0.8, 10.7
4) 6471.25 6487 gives 0.1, 11.3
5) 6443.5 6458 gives 0.2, 11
